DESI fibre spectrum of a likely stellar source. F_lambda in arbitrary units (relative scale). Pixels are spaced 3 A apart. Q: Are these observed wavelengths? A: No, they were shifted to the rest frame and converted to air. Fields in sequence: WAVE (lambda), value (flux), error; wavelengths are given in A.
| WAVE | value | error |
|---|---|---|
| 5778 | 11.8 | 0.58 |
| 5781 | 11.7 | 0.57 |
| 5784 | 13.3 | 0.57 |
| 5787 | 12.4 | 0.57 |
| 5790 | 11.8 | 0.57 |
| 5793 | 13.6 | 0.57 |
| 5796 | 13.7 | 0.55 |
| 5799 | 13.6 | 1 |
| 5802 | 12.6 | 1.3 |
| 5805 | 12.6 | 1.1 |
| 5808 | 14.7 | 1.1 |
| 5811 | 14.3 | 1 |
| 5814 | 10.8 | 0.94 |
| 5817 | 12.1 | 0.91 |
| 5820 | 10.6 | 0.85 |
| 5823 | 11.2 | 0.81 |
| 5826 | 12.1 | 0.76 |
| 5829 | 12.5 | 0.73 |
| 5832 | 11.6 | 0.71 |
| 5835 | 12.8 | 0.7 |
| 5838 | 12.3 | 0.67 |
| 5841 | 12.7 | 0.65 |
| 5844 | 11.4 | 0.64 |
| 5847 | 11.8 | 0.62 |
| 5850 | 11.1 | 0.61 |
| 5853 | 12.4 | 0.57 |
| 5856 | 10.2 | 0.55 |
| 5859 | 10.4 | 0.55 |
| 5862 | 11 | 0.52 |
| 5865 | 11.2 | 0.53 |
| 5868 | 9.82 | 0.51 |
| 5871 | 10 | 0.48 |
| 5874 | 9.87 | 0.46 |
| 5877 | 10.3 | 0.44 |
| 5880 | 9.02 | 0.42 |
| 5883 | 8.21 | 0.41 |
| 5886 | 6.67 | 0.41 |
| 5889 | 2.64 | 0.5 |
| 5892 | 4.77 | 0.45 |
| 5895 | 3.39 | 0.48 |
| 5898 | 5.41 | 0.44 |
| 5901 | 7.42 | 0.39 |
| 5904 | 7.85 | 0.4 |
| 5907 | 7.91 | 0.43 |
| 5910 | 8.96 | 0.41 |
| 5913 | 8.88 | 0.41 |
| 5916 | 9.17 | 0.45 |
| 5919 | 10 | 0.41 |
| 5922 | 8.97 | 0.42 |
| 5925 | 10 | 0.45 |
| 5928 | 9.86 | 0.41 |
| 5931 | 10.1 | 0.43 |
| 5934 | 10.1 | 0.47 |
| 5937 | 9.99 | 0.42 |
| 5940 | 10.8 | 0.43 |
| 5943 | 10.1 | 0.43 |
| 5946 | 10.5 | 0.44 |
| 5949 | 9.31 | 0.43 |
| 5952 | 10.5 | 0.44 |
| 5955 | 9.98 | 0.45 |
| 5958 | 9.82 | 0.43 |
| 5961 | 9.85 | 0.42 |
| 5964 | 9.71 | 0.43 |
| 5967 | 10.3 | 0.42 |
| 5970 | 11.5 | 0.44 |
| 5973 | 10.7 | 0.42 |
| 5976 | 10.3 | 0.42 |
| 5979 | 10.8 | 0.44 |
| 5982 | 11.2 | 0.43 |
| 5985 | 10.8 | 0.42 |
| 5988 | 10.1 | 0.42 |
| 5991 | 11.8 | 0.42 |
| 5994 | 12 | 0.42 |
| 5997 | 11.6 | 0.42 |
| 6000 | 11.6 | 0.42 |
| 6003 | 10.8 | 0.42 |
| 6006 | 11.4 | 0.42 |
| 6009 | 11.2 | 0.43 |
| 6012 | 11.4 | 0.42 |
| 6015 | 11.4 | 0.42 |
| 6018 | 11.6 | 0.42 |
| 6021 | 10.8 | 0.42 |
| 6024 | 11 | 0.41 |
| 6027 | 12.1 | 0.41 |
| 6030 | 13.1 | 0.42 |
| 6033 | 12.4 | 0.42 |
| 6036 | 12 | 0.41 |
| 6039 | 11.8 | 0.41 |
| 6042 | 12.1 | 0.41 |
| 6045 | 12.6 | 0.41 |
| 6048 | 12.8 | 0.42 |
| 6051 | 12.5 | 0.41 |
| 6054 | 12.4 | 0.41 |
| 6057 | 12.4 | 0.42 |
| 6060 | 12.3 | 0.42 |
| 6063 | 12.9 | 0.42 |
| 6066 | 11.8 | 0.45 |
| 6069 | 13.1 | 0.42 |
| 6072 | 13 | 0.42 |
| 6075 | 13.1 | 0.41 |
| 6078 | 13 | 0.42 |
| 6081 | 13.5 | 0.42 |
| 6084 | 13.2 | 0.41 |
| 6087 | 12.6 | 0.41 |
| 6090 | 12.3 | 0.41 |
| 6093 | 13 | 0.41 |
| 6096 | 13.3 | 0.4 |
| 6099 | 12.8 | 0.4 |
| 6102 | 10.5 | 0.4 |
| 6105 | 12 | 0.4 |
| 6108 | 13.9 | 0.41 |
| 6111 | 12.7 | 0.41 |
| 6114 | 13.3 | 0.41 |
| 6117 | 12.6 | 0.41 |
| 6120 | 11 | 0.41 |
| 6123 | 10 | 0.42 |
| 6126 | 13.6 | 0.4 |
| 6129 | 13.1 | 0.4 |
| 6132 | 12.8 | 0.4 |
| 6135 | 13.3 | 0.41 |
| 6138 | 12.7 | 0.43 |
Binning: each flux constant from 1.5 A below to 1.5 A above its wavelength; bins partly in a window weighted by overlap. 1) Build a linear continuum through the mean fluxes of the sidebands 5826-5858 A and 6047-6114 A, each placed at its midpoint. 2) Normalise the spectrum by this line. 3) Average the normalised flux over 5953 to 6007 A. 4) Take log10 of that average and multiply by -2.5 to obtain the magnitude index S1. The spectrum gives 0.15 mag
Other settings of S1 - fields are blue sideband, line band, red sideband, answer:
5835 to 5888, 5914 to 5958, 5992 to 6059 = 0.121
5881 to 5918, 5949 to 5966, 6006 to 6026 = -0.101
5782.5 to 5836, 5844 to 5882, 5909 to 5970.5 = 0.088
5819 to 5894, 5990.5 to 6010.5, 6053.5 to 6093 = 0.040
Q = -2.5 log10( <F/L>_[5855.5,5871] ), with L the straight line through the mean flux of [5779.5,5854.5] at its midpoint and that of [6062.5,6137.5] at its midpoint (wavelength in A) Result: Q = 0.184 mag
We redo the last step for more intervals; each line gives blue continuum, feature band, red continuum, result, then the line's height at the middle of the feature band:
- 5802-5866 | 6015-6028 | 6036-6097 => 0.106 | 12.5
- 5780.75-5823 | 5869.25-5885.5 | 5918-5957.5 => 0.201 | 11.2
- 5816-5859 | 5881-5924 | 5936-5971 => 0.440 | 10.9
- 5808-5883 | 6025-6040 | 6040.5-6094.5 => 0.020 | 12.5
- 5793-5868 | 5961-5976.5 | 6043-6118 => 0.187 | 12.4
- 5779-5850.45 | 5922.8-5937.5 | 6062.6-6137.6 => 0.247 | 12.5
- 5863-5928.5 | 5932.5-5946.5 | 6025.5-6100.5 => -0.102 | 9.36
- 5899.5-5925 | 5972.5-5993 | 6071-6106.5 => -0.055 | 10.3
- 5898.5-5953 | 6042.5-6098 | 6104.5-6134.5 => -0.090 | 11.7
